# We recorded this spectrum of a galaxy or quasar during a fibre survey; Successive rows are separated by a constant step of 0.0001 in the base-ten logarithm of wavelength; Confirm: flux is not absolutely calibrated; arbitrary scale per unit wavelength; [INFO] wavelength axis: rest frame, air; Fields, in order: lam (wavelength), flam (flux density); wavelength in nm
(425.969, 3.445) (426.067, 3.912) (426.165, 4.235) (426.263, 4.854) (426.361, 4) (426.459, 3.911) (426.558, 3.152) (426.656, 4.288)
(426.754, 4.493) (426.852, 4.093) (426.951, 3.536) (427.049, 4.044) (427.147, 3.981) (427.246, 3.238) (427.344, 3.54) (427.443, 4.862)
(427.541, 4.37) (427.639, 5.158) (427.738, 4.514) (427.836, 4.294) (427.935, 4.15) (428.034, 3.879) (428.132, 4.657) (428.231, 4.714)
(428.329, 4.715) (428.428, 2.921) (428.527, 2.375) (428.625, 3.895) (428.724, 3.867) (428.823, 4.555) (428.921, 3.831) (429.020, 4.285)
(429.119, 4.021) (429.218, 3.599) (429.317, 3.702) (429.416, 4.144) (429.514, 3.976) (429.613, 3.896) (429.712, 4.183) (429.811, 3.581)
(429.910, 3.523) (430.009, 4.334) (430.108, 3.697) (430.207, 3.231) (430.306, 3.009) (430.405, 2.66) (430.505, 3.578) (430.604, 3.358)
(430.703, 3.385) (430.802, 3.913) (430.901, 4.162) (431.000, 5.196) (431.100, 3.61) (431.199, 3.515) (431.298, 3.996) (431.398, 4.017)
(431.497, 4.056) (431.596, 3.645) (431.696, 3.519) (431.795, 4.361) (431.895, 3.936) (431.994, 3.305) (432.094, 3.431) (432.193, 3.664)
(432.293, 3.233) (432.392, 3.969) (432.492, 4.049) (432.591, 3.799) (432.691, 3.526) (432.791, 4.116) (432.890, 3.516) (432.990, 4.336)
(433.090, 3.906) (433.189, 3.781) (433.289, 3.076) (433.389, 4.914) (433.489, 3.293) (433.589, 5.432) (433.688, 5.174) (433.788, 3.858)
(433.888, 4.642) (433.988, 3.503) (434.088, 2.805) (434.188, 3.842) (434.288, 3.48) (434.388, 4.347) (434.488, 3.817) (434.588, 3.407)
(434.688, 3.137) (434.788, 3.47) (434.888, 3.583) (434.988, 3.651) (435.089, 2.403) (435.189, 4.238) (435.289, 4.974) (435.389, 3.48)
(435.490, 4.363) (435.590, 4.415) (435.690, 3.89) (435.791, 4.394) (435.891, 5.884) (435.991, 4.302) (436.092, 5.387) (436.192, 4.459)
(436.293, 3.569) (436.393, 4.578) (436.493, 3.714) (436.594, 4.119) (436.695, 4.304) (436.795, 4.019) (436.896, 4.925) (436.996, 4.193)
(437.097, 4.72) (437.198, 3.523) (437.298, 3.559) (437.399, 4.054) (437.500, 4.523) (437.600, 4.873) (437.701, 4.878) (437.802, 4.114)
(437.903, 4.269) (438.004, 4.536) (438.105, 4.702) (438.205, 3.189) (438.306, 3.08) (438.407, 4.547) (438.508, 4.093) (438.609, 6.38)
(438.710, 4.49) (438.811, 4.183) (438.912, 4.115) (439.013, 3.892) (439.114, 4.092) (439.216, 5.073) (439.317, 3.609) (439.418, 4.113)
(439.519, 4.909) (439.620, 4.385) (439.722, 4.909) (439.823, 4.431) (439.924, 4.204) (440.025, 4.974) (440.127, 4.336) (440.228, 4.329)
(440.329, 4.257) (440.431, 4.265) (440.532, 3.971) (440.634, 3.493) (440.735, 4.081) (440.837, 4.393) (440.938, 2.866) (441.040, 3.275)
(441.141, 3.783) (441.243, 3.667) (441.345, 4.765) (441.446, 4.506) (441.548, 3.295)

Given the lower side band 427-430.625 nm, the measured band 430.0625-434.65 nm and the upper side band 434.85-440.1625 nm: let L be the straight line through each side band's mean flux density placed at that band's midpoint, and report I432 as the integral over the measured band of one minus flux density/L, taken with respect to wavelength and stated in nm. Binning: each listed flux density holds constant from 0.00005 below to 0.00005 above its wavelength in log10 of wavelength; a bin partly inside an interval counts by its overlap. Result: 0.29 nm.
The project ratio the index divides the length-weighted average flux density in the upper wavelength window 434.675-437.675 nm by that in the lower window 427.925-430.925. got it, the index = 1.10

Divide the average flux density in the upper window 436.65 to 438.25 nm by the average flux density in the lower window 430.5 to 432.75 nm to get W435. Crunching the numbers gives 1.13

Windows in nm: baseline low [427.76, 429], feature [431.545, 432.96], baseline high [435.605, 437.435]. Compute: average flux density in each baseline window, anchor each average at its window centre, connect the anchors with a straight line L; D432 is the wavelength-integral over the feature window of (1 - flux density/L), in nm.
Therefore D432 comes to 0.14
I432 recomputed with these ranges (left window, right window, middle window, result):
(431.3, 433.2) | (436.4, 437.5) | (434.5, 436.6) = -0.01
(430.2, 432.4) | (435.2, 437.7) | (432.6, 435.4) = 0.12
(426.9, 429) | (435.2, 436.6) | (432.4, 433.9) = 0.07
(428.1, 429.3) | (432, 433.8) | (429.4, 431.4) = 0.10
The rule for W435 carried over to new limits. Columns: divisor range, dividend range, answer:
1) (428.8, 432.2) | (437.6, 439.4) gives 1.14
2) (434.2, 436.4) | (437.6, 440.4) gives 1.08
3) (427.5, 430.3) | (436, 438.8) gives 1.08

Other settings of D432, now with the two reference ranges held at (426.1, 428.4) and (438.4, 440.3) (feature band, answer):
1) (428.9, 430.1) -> 0.092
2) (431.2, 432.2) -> 0.119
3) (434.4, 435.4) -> 0.165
